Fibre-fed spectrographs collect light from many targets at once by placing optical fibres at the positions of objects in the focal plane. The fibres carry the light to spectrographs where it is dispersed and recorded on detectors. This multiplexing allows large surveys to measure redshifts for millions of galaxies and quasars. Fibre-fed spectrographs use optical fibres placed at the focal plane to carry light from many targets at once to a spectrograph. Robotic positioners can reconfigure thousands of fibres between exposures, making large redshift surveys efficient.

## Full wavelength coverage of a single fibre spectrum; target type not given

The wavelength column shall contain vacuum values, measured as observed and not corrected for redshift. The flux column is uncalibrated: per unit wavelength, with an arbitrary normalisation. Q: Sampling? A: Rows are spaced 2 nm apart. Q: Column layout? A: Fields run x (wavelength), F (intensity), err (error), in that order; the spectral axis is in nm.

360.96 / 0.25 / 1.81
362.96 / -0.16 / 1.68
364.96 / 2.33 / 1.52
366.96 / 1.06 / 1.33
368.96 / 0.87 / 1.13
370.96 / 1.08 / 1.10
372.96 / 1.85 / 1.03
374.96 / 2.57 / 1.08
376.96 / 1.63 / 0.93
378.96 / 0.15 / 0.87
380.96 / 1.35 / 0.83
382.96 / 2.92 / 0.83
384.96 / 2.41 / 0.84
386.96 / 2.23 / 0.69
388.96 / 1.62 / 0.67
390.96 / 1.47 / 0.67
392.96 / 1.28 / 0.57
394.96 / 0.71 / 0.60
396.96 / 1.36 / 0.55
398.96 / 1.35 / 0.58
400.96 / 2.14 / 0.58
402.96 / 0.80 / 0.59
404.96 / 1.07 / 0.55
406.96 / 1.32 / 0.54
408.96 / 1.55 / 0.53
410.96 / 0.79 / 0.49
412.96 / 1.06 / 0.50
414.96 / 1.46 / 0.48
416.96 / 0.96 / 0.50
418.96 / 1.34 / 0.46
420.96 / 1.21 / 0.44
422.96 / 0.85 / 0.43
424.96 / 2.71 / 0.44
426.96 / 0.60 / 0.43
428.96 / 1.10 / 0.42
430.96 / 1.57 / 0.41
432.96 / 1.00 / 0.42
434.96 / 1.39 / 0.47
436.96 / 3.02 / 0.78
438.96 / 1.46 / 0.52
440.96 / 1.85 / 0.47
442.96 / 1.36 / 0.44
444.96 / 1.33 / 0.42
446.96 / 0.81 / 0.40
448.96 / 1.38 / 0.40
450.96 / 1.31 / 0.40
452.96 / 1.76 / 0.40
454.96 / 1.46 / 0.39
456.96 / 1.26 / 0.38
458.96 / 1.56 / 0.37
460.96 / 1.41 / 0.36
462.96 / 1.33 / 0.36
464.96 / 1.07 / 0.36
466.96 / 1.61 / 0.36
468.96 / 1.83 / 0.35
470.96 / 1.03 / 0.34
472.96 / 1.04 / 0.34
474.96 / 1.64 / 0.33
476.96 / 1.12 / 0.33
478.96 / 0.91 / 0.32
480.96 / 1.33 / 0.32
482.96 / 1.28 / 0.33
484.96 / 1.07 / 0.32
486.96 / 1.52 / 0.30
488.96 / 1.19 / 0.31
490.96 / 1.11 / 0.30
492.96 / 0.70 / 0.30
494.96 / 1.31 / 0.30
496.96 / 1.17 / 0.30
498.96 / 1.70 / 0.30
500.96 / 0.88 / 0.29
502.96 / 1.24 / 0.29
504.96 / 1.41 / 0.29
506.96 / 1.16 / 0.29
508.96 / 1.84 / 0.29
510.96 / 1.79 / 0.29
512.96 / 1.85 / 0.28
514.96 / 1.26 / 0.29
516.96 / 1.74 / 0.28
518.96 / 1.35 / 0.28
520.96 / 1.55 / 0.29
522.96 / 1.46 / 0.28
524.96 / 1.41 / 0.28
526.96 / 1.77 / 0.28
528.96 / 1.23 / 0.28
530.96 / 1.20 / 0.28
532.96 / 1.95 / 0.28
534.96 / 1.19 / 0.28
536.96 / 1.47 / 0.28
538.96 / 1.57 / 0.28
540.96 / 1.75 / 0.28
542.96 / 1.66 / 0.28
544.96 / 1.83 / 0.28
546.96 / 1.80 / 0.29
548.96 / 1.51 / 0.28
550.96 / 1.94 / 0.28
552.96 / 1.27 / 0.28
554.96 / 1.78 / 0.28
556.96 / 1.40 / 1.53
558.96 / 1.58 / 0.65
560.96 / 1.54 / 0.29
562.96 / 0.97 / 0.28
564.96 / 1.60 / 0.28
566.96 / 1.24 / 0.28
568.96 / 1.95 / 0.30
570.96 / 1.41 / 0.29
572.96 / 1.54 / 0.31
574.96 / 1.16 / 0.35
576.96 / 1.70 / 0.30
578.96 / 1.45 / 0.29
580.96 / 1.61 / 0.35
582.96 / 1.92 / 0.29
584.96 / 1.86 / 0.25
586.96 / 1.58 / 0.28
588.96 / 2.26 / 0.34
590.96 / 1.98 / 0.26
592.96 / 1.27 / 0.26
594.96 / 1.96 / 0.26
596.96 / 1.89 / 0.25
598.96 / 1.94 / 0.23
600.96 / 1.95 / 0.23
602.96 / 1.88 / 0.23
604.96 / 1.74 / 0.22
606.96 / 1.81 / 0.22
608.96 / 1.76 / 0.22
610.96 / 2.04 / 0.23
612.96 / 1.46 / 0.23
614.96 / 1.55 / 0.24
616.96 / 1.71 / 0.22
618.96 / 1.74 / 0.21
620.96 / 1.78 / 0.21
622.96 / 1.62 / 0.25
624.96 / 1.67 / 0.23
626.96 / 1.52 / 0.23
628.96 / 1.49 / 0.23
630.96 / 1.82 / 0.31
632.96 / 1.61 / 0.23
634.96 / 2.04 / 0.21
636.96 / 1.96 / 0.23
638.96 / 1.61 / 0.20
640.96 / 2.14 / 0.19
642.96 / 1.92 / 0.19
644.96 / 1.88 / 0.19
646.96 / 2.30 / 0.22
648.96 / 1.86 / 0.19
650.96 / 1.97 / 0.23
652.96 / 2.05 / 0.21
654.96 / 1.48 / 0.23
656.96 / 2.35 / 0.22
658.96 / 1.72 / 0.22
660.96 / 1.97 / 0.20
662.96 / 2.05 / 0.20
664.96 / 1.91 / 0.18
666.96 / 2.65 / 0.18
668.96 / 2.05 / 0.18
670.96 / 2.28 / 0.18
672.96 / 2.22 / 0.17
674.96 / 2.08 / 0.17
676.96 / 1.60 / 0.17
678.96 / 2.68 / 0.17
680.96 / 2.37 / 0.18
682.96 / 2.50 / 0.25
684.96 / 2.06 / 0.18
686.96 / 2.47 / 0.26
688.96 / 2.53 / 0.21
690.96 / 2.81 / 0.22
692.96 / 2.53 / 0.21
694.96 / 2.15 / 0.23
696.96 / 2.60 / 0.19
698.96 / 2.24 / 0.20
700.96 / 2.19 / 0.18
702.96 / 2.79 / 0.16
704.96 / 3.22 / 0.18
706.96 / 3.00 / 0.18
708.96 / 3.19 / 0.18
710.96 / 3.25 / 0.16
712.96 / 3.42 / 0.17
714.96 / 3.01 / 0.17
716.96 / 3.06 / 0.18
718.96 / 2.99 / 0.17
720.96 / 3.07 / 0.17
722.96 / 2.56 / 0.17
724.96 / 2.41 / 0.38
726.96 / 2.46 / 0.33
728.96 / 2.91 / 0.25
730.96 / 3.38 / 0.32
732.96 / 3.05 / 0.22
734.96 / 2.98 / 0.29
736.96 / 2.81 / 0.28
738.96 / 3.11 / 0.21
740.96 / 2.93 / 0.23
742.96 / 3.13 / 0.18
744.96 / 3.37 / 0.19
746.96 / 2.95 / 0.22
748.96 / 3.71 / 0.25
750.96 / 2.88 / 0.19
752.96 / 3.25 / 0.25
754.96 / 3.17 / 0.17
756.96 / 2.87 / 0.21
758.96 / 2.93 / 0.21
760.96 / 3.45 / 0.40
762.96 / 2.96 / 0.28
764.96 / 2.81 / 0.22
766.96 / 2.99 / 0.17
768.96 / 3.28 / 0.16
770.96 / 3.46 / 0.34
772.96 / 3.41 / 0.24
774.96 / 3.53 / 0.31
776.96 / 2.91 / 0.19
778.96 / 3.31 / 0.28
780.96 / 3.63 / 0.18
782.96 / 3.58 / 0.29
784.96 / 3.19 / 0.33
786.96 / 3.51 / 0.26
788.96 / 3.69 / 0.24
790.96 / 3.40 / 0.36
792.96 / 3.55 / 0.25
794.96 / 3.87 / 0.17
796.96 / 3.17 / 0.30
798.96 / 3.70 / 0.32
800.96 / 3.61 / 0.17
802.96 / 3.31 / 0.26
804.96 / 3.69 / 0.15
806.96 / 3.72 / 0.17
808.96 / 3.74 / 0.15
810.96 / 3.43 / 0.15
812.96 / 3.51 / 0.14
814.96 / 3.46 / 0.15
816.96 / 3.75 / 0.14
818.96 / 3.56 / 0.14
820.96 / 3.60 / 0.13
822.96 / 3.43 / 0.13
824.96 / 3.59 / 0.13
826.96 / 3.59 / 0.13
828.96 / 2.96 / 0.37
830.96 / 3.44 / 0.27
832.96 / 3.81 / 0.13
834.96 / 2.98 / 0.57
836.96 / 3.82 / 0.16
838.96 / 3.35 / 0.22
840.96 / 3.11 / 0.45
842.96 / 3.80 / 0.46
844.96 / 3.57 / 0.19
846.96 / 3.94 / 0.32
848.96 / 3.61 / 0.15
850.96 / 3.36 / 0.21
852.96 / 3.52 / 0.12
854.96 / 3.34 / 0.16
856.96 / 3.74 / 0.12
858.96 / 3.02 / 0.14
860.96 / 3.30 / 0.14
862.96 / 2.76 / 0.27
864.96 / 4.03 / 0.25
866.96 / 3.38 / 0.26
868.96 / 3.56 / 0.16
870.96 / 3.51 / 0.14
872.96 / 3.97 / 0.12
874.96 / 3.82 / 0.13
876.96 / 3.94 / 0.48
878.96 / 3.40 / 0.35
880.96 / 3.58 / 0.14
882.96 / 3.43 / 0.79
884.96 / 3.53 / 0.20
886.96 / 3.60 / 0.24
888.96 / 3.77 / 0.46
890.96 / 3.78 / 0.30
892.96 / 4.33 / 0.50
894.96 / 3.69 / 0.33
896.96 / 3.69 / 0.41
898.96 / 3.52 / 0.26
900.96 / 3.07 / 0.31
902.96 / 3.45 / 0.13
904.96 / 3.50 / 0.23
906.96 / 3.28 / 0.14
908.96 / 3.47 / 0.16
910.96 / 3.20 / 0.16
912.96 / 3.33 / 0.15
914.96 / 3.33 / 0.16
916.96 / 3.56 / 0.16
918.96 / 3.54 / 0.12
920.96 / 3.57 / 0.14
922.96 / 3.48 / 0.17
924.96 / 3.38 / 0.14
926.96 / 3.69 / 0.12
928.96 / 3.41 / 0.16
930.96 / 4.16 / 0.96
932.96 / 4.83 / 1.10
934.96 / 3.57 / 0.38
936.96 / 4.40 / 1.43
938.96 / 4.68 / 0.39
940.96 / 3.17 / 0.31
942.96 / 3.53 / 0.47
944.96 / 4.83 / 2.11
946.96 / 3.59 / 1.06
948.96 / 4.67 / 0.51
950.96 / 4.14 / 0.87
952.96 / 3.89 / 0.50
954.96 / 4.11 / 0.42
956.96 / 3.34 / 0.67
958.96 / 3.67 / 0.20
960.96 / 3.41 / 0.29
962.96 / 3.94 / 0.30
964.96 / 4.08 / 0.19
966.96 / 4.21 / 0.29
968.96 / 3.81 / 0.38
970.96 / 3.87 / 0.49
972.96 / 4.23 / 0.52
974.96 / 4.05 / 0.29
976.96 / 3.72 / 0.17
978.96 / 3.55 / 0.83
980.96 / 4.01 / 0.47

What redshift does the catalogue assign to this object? 0.76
